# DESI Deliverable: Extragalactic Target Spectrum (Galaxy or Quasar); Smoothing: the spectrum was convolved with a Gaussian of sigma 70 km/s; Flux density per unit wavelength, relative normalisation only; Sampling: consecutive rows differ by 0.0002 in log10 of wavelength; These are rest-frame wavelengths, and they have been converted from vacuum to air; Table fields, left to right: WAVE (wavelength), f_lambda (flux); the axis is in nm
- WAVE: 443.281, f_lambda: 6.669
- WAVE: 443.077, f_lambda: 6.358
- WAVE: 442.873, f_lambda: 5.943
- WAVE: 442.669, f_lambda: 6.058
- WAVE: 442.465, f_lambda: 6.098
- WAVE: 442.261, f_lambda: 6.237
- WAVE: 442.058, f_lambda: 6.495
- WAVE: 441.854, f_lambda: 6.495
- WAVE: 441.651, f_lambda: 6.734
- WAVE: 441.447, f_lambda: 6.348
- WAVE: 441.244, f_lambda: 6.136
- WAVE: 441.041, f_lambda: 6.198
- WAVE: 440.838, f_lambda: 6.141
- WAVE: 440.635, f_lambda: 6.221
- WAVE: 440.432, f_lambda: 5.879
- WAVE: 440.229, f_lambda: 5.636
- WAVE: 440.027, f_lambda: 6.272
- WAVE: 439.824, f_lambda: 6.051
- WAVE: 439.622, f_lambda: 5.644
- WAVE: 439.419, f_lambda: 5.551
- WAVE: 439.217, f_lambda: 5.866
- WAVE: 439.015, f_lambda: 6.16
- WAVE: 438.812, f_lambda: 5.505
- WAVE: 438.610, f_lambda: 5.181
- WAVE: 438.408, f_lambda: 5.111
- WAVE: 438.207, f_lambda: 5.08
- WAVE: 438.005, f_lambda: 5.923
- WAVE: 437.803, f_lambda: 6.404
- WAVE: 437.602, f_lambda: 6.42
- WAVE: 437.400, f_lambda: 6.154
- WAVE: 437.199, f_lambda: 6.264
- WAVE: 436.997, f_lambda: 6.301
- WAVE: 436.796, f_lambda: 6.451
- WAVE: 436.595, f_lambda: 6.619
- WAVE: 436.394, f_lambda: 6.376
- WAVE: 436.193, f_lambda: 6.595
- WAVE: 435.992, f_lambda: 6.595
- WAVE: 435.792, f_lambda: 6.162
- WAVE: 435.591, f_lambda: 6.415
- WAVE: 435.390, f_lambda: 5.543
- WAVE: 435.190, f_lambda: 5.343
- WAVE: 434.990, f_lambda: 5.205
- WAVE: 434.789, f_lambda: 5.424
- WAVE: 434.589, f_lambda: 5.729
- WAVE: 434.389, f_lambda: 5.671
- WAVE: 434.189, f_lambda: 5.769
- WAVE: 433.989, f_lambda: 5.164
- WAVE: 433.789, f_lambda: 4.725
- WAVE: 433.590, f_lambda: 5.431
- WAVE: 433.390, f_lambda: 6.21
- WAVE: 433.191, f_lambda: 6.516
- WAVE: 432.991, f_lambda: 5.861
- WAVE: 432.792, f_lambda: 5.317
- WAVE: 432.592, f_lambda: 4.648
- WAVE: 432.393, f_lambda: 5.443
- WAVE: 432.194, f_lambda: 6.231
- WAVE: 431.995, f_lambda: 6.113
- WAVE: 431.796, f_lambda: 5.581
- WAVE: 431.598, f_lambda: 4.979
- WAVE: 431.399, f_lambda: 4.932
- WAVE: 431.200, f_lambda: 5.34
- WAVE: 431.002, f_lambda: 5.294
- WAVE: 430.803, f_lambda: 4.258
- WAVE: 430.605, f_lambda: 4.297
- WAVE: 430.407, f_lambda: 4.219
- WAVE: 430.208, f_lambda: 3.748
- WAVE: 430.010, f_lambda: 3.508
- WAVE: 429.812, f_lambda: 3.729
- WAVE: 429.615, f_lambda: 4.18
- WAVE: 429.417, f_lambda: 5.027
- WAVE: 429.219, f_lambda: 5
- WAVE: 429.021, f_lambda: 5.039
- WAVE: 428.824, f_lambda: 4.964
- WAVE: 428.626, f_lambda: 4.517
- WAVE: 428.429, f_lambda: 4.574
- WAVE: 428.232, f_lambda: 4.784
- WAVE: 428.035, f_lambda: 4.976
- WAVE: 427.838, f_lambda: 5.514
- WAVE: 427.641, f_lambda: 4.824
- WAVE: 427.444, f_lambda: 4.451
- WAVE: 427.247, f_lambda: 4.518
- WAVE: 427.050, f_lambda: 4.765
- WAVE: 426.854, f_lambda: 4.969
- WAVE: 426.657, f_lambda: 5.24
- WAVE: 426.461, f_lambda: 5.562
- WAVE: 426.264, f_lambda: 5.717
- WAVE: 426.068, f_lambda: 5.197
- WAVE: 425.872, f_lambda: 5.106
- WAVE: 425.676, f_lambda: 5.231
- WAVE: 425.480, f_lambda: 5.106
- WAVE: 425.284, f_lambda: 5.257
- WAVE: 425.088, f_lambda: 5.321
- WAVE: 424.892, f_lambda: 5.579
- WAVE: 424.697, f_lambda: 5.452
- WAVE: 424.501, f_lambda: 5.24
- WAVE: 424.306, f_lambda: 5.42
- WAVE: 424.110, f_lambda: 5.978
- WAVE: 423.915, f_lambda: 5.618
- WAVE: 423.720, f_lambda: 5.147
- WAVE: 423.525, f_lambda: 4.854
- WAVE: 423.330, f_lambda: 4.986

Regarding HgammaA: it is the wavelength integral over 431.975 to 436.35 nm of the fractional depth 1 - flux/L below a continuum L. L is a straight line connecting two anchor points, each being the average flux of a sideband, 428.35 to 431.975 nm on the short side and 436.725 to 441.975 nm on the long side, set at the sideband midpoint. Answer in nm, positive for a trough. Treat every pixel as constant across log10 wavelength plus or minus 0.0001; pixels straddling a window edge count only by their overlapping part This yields -0.41 nm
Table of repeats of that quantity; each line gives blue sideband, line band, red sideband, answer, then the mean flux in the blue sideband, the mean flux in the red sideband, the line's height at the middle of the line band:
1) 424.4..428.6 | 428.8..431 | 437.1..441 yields 0.38 nm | 5.1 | 5.87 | 5.31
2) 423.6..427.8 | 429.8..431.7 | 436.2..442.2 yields 0.37 nm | 5.22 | 6.07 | 5.54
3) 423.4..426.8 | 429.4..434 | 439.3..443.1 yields 0.52 nm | 5.35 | 6.13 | 5.67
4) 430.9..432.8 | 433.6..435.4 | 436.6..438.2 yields 0.12 nm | 5.39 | 6.22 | 5.79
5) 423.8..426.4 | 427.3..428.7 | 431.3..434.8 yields 0.17 nm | 5.4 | 5.55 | 5.45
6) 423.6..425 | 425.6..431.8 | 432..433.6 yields 0.90 nm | 5.48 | 5.74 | 5.62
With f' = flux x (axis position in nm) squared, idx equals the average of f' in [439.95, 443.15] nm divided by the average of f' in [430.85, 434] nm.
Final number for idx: 1.18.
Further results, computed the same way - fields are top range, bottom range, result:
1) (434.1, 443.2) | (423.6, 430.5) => 1.28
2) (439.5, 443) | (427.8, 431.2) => 1.42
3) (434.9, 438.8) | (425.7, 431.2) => 1.31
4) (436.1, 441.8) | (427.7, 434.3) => 1.25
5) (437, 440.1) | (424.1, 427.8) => 1.19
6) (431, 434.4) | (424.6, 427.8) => 1.10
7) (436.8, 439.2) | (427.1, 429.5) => 1.27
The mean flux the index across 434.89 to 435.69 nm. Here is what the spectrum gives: 5.63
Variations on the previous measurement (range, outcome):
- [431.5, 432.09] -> 5.56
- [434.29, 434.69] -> 5.7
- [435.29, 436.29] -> 6.26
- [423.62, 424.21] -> 5.58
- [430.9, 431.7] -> 5.14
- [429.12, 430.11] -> 4.29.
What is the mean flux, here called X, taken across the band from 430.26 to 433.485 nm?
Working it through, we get 5.3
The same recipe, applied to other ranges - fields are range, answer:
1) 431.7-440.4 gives 5.83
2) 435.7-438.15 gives 6.33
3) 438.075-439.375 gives 5.5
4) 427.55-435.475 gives 5.09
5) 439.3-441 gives 5.93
